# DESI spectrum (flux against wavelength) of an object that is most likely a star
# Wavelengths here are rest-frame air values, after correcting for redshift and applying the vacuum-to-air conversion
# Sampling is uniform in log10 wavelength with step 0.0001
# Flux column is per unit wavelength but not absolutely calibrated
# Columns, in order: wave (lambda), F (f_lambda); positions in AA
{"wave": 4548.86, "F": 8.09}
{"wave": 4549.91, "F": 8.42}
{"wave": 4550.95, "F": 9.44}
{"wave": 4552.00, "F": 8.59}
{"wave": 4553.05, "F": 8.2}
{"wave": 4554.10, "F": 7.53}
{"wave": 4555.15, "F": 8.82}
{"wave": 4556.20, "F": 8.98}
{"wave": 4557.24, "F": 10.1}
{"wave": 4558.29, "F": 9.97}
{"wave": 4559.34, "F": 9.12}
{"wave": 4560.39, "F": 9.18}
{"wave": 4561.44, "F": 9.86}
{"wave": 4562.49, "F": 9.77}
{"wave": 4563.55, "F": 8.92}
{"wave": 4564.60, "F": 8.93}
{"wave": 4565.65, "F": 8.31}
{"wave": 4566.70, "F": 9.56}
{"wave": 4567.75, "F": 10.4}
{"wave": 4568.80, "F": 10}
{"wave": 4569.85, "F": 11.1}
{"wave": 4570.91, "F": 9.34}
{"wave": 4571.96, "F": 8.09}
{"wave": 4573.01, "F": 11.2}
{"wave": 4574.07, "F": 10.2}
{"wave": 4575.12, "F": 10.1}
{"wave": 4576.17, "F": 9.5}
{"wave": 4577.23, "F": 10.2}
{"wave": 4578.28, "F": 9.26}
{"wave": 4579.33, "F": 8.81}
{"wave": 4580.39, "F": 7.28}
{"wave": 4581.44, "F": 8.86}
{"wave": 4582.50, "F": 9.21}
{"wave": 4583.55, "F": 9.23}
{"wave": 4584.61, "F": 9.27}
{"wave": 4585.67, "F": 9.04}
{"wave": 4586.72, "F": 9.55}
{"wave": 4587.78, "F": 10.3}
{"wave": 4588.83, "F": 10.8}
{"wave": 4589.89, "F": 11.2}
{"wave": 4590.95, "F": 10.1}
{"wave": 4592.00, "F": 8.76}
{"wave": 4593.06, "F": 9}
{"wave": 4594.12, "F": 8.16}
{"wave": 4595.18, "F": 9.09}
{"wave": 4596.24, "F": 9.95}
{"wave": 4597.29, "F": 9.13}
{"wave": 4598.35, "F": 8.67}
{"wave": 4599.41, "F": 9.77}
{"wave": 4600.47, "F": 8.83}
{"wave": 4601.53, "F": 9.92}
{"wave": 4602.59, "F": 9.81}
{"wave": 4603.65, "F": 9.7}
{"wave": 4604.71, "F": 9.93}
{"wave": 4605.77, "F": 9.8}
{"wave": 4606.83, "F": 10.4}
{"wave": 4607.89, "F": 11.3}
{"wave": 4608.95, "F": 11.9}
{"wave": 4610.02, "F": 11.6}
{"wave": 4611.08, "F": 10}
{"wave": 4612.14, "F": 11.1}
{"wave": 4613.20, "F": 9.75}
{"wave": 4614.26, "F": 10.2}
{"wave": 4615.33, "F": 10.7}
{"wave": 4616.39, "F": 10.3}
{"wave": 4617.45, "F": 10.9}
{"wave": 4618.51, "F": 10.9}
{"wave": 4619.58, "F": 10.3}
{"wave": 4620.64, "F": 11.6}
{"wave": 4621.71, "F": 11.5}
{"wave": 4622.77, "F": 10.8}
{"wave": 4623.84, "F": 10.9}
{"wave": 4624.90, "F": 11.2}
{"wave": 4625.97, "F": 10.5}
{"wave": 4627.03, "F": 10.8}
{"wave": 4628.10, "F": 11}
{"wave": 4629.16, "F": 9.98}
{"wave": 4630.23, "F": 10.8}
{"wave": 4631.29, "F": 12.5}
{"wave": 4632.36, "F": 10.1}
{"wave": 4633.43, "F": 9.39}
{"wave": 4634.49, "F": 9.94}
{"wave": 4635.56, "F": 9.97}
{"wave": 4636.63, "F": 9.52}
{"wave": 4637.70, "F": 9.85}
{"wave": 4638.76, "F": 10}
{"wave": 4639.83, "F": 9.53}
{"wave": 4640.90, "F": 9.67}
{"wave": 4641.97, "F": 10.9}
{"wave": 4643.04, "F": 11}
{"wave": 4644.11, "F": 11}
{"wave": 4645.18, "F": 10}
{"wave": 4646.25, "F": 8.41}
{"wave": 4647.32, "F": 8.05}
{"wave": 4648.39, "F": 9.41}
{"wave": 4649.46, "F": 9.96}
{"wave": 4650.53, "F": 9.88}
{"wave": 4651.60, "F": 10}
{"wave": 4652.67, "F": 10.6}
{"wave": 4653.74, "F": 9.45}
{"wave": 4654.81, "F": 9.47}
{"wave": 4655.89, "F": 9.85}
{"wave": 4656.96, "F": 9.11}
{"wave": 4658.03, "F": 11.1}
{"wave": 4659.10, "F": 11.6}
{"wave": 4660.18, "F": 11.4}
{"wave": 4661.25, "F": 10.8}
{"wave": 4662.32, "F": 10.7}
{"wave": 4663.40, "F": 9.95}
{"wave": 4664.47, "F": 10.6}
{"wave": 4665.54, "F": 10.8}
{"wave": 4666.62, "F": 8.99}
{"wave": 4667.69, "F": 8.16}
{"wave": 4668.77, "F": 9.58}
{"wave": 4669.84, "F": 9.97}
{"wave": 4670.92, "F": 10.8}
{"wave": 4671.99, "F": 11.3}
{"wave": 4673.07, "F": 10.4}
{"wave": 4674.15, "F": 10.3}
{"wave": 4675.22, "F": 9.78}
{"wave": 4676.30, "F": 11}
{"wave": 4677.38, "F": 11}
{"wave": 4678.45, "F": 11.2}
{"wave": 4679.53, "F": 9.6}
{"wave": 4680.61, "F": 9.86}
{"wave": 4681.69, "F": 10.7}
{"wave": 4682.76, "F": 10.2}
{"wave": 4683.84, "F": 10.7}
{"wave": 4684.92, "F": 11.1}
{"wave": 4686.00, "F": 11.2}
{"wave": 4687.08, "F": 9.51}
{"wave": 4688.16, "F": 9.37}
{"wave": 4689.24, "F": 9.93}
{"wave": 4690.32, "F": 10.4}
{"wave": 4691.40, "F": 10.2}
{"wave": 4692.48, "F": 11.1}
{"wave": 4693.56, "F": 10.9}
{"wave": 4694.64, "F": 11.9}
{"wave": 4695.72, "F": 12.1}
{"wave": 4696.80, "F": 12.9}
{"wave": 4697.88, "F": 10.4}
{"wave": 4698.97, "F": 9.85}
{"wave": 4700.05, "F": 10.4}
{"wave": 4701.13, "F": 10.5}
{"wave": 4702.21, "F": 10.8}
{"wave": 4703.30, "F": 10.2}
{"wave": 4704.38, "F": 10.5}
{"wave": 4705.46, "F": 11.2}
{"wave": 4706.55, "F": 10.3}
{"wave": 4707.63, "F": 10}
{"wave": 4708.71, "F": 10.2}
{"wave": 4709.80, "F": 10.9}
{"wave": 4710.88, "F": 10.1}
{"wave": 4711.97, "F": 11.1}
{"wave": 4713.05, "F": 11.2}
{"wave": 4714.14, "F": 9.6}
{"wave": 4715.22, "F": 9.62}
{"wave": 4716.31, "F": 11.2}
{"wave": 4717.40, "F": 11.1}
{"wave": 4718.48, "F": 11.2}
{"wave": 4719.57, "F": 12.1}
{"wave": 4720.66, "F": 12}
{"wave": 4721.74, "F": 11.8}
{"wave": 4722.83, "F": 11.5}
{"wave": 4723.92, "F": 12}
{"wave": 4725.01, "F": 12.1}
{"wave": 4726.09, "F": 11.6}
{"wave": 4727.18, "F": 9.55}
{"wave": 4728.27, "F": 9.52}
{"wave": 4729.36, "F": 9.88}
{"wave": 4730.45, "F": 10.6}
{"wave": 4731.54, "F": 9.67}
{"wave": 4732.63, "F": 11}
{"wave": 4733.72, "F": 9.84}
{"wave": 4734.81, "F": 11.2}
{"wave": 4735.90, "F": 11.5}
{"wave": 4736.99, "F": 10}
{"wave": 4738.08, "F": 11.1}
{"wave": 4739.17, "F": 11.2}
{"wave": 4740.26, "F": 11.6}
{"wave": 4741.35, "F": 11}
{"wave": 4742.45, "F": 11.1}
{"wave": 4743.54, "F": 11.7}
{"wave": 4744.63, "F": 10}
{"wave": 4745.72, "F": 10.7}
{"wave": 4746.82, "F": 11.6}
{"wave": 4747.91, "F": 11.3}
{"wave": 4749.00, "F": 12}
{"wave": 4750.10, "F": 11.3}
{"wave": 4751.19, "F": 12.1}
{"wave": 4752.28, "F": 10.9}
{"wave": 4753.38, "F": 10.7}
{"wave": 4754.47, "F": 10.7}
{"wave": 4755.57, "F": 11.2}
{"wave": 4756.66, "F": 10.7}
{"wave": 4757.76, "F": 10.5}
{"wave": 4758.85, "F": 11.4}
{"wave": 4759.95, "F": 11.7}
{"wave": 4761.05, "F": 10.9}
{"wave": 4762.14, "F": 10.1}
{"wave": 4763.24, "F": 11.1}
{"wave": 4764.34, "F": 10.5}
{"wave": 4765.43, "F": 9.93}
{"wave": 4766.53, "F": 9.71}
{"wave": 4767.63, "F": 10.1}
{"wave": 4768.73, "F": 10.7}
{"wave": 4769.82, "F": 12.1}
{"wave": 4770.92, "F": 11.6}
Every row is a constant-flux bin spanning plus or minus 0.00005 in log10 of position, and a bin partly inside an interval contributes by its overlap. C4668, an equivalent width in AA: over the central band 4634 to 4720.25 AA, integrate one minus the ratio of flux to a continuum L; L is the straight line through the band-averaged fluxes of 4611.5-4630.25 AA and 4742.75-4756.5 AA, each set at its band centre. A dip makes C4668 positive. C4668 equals 4.4 AA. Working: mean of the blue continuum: 10.7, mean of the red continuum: 11.2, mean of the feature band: 10.4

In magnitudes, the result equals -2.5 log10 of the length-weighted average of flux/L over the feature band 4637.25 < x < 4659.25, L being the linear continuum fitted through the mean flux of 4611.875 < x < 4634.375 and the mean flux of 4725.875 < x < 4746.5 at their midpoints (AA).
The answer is 0.08 mag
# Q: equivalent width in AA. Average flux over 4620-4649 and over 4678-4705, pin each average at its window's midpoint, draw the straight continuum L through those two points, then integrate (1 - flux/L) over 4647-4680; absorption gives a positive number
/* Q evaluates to 0.9 AA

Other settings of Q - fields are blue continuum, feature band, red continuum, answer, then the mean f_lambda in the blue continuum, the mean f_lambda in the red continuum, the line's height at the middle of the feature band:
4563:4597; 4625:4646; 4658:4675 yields -0.58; 9.49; 10.4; 10.1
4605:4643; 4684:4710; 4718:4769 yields 0.33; 10.6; 10.9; 10.8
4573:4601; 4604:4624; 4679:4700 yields -2.00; 9.43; 10.6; 9.74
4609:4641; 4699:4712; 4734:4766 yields 0.45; 10.5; 11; 10.8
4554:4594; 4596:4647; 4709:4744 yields -2.03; 9.48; 10.9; 9.93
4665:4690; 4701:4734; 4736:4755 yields 0.04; 10.2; 11.1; 10.8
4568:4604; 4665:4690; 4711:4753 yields 0.50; 9.52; 11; 10.4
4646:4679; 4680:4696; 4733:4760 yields -0.25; 10.1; 11.1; 10.4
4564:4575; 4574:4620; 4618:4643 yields 1.15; 9.73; 10.5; 10.1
